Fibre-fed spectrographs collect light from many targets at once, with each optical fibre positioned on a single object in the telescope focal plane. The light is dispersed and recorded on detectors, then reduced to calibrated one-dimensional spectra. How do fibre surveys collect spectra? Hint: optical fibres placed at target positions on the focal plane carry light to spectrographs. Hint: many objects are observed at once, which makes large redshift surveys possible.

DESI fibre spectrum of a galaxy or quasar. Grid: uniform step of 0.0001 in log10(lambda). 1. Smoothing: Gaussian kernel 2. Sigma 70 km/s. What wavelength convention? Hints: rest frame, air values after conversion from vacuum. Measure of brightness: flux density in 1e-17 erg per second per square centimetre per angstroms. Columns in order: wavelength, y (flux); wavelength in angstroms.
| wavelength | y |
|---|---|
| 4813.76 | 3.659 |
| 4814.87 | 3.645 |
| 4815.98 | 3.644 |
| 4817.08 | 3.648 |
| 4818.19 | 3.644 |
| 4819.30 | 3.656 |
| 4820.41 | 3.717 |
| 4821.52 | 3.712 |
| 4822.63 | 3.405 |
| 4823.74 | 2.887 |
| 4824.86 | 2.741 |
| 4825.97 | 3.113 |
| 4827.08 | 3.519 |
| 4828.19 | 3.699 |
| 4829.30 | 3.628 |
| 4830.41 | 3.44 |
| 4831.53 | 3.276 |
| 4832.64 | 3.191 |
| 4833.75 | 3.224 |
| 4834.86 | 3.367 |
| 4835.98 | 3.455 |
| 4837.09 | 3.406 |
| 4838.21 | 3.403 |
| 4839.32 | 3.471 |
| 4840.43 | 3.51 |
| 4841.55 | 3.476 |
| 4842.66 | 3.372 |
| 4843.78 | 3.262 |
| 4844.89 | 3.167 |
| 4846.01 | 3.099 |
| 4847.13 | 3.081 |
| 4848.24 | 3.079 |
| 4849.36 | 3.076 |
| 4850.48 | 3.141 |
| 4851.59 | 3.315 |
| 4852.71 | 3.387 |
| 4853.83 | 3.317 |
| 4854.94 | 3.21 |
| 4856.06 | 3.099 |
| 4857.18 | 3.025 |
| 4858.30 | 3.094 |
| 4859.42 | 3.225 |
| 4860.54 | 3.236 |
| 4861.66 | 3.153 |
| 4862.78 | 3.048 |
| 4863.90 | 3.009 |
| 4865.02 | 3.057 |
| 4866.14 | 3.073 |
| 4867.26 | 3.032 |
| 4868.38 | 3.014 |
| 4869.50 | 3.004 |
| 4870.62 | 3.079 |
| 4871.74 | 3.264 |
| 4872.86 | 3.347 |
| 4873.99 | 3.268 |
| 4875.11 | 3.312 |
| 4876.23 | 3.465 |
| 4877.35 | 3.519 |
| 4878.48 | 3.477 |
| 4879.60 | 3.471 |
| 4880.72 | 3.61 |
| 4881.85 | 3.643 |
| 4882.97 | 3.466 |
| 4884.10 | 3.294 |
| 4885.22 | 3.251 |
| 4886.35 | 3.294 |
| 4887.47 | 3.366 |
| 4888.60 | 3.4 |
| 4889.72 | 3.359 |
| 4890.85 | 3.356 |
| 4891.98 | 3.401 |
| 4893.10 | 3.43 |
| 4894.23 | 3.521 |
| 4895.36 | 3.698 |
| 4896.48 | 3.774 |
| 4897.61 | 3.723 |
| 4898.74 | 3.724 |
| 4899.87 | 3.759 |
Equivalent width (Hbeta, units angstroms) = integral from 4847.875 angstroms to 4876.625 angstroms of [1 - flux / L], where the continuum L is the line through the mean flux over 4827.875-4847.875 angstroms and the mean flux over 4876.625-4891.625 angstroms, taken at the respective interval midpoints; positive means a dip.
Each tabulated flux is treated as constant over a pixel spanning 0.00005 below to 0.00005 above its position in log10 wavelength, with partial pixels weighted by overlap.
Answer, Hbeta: 1.9 angstroms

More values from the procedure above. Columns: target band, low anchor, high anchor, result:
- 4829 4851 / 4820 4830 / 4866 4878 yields 0.2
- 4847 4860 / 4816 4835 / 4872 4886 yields 0.9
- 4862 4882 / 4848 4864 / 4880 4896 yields 0.3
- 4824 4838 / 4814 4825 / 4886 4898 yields 0.7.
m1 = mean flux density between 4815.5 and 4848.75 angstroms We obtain 3.38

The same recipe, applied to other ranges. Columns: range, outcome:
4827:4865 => 3.27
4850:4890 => 3.26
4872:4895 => 3.41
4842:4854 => 3.21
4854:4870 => 3.1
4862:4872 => 3.06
